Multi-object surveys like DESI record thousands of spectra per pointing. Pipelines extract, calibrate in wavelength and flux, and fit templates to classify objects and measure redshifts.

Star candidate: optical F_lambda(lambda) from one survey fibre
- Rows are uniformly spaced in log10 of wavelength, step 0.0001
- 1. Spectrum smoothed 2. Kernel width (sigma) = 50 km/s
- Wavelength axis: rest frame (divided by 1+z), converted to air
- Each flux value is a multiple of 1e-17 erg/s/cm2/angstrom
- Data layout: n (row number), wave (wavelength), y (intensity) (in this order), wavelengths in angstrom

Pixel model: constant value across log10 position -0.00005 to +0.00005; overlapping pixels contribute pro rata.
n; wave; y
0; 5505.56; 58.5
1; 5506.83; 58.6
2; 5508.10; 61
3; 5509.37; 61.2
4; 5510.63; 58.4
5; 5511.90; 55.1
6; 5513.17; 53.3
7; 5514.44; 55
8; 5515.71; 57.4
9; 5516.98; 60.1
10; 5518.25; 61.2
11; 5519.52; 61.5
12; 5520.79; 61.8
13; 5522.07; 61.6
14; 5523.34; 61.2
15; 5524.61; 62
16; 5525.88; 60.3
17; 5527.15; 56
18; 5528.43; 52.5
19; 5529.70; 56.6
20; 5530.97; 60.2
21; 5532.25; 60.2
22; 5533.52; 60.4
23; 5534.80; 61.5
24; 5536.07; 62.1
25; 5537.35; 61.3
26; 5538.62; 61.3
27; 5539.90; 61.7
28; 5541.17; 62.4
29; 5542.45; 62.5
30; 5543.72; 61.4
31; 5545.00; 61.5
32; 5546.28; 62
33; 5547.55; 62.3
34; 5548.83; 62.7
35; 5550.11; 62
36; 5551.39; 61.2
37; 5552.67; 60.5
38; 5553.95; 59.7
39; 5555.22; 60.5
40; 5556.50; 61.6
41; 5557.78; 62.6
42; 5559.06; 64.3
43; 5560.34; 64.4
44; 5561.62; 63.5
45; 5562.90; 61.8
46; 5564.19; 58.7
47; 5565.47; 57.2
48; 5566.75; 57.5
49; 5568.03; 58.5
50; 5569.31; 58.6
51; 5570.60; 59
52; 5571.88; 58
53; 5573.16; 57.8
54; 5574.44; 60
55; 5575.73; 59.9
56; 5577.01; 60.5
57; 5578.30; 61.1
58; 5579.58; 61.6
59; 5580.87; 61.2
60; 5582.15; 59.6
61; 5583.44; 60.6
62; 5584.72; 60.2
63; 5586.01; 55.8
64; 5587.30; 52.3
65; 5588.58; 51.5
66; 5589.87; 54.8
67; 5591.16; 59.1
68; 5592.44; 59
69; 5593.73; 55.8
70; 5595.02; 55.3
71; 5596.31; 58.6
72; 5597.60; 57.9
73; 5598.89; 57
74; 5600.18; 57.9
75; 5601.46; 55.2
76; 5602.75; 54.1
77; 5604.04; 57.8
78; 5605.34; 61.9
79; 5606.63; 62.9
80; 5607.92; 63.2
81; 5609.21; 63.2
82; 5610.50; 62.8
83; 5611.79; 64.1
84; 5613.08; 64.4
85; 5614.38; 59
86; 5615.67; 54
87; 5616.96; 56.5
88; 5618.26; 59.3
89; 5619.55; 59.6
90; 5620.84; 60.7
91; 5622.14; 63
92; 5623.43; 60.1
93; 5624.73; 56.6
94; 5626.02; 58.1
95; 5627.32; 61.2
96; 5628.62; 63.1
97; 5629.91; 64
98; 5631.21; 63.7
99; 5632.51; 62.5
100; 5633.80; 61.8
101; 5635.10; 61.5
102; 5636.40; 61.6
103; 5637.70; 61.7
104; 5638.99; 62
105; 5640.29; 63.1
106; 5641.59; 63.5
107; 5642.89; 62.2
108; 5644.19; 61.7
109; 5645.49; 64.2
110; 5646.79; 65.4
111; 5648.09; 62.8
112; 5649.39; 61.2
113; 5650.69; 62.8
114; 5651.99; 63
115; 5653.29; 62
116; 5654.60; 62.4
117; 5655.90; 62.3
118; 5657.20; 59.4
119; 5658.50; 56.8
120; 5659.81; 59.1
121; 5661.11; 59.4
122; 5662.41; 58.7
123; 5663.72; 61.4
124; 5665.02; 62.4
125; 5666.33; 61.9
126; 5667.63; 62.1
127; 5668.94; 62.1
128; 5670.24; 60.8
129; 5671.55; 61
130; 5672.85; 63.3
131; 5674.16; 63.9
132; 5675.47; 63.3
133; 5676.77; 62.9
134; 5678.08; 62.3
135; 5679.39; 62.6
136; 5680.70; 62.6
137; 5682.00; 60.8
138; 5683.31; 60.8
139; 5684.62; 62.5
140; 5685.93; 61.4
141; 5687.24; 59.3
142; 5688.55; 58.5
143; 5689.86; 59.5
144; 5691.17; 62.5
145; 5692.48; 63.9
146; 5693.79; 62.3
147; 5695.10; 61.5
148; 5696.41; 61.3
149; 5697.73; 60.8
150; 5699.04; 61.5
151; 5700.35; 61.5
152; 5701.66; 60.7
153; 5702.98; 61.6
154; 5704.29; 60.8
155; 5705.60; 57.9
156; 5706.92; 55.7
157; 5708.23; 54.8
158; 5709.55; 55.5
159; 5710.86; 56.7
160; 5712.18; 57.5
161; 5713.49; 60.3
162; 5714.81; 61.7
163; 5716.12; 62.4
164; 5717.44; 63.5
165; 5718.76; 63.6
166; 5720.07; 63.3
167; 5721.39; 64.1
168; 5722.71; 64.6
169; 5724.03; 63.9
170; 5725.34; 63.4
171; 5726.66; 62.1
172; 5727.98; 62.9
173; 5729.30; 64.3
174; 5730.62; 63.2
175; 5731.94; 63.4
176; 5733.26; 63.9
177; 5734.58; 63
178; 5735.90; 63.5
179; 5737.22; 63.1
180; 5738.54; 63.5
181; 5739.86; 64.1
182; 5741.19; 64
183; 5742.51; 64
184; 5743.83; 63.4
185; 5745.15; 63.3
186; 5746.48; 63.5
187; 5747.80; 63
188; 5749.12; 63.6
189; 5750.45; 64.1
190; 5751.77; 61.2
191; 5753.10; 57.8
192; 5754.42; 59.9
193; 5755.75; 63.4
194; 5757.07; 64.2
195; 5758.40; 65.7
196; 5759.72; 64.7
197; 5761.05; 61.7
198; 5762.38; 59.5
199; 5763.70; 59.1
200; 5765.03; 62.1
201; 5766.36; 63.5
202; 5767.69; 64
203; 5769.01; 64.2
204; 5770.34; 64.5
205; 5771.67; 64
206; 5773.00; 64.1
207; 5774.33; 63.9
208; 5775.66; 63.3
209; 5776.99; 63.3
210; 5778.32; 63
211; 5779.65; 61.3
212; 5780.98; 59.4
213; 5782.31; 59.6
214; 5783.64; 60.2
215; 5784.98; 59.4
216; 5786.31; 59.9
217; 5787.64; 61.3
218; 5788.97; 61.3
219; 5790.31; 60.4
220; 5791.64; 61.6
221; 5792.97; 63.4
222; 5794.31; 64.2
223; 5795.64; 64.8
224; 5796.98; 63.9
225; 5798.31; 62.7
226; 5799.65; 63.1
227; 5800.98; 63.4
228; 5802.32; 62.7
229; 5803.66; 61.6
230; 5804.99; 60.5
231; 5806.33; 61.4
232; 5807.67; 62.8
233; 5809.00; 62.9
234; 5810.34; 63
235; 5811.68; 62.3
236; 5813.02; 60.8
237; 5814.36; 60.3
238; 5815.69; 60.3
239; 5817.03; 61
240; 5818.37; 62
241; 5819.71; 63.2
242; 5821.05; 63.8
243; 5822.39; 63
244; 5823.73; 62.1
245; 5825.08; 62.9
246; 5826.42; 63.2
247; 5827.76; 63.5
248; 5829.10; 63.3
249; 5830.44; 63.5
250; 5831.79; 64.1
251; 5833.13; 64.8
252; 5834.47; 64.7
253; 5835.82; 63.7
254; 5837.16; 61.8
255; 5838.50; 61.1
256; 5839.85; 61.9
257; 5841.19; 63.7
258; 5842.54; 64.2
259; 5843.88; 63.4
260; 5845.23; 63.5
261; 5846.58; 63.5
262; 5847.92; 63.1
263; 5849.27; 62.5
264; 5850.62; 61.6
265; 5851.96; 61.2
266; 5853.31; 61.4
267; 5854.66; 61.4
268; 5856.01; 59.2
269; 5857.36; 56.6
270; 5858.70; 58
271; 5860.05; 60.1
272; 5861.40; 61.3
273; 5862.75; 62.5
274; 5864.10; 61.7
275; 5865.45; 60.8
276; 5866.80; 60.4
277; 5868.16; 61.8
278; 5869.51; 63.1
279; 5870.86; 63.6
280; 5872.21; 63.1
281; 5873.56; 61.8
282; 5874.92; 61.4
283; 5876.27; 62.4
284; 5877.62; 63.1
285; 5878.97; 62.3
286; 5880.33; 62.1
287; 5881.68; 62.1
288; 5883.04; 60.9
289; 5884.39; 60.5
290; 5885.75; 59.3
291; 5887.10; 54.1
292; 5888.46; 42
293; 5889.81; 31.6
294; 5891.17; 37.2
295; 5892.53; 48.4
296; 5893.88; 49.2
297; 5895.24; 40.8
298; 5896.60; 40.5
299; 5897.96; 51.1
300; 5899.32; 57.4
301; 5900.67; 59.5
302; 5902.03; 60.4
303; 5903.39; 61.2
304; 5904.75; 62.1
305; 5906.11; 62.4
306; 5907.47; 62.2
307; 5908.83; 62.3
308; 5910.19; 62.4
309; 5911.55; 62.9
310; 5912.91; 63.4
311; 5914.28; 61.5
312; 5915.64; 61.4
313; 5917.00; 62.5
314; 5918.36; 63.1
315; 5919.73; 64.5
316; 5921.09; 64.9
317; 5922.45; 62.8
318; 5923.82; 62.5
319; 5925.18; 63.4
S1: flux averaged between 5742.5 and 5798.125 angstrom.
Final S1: 62.4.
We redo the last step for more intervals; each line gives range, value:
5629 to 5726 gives 61.5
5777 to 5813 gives 61.9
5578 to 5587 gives 59.7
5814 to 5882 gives 62.2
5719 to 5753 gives 63.4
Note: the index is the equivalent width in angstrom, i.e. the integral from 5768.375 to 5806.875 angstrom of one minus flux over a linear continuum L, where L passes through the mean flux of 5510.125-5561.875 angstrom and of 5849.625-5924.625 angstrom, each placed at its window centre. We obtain -2.0 angstrom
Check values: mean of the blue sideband 60.4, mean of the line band 62.3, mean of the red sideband 58.7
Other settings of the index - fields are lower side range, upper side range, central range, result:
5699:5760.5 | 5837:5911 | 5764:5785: -0.5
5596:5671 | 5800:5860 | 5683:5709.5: 0.4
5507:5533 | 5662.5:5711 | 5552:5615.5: 0.3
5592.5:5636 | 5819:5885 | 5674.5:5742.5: -1.0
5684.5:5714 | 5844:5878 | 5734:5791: -1.8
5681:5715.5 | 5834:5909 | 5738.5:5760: -1.2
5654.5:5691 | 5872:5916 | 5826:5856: -2.7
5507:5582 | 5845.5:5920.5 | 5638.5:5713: -1.9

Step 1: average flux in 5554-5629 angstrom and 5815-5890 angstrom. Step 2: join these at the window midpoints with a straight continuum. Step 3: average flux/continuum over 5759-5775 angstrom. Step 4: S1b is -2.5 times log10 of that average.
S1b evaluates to -0.04 mag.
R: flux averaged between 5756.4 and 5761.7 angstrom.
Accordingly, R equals 64.1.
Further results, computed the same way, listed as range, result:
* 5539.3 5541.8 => 62.2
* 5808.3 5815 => 61.9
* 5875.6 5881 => 62.5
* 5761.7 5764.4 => 59.4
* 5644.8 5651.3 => 63.3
